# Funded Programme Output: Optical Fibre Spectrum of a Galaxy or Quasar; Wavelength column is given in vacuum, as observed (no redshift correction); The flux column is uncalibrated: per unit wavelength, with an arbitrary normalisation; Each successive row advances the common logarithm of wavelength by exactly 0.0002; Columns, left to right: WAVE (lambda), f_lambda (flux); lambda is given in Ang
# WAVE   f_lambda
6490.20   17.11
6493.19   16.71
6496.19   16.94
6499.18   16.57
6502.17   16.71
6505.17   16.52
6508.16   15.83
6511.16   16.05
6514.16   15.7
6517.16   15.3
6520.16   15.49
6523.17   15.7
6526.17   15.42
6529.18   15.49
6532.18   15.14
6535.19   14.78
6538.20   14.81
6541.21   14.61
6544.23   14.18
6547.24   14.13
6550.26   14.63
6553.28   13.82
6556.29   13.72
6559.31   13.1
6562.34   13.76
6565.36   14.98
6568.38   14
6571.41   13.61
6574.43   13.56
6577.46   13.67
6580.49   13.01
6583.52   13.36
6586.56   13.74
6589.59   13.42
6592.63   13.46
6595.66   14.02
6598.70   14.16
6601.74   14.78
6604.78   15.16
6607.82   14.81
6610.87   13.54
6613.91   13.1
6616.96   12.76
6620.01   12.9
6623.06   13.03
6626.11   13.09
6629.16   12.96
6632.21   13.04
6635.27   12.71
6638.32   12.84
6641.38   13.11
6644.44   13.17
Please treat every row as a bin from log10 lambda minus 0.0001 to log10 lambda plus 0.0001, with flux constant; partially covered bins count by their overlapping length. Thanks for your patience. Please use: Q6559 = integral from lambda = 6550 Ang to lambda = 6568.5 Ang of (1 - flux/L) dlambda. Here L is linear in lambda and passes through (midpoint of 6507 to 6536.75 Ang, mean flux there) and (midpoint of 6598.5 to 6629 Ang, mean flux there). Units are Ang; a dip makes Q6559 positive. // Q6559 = 1.0 Ang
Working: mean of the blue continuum 15.5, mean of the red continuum 13.7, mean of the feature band 14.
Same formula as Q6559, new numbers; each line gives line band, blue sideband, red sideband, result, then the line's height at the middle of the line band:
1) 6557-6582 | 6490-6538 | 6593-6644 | 1.56 Ang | 14.6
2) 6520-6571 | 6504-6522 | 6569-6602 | 1.11 Ang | 14.8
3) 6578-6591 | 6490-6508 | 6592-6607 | 1.17 Ang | 14.7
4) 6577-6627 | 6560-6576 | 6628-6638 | -0.98 Ang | 13.4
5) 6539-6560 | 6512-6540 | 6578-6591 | 0.67 Ang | 14.6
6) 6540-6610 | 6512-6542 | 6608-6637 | 0.91 Ang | 14.2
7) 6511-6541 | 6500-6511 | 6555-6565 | 0.02 Ang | 15.3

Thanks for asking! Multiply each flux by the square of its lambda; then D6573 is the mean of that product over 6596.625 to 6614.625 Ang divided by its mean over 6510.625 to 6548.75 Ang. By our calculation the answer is 0.97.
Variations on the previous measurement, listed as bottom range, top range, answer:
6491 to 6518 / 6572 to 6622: 0.87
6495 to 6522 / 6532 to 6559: 0.90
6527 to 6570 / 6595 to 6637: 0.96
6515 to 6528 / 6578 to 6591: 0.88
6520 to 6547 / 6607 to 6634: 0.90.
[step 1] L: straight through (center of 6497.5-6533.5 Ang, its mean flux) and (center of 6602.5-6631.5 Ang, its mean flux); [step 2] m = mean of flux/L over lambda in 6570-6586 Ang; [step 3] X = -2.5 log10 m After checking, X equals 0.07 mag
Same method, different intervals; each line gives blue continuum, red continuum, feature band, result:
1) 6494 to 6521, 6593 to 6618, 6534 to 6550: 0.07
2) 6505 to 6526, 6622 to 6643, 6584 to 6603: 0.00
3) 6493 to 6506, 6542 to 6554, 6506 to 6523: 0.01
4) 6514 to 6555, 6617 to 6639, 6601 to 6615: -0.07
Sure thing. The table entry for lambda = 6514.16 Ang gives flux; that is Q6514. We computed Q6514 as 15.7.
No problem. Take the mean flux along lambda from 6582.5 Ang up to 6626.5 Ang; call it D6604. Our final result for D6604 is 13.7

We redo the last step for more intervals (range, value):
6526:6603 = 14.1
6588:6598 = 13.7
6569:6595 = 13.5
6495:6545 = 15.6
